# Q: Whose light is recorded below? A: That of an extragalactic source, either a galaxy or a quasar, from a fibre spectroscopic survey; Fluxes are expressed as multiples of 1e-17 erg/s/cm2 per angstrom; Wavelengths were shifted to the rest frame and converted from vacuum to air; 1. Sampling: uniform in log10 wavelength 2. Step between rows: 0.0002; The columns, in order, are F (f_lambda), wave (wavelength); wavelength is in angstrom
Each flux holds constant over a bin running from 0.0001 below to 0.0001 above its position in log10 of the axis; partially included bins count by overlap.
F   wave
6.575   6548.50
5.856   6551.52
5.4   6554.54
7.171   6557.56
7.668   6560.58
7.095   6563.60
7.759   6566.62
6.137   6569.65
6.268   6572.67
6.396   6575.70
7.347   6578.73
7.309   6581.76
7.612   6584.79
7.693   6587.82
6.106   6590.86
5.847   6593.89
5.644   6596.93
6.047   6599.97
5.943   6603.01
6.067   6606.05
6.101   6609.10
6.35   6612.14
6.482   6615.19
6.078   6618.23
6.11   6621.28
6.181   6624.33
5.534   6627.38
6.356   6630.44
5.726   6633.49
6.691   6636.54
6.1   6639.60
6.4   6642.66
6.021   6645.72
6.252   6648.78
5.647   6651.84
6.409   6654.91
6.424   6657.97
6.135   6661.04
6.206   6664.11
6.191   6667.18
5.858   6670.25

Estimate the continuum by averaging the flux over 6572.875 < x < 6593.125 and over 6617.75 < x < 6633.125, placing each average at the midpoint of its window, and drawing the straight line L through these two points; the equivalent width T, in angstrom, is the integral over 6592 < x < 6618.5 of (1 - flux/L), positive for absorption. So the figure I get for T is 1.7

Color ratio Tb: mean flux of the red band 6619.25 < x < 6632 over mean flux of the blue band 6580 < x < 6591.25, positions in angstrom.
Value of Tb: 0.83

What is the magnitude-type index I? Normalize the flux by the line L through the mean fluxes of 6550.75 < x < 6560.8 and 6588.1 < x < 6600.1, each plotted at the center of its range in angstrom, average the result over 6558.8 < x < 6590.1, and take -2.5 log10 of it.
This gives -0.139 mag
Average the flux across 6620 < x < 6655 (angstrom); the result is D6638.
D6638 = 6.11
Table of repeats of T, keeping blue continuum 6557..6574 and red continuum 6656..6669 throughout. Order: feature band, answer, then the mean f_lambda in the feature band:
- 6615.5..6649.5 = 1.8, 6.14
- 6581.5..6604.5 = 1.1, 6.48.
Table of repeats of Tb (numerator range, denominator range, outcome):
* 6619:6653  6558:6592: 0.86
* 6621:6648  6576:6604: 0.93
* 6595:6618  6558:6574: 0.87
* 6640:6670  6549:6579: 0.92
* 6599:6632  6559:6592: 0.87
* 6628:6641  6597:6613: 1.02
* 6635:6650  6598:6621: 1.03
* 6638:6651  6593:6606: 1.05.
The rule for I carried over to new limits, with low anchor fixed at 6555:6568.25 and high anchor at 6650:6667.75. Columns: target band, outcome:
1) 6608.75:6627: 0.07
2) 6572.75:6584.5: 0.01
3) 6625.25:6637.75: 0.07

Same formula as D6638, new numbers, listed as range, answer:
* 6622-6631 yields 5.99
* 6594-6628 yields 6.05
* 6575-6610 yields 6.52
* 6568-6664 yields 6.3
